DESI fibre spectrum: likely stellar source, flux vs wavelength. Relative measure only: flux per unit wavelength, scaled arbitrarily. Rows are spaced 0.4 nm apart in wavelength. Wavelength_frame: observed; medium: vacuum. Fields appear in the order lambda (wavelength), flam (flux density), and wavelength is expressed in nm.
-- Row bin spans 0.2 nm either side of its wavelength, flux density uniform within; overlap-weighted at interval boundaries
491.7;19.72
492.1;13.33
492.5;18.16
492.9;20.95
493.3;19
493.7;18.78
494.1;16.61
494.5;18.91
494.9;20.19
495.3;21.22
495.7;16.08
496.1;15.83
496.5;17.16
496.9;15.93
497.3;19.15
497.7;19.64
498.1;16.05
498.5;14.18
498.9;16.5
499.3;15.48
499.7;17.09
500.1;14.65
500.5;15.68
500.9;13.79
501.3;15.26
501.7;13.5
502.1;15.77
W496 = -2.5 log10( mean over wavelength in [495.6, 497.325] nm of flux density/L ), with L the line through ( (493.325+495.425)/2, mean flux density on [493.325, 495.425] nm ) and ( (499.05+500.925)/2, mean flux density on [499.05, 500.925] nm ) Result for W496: 0.07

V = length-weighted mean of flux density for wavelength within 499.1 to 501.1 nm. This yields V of 15.3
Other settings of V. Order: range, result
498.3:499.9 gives 15.8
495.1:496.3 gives 17.7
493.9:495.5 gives 19.2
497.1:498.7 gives 17.3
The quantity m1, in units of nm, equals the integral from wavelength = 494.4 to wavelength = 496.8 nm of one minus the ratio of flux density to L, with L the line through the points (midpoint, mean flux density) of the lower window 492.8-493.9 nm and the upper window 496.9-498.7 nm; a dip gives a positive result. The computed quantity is 0.02 nm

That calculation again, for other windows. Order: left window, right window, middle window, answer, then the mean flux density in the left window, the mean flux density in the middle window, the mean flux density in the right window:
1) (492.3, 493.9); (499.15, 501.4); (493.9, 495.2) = -0.03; 19.2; 18.8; 15.3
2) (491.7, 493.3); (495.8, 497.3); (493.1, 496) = -0.22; 17.9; 18.6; 16.7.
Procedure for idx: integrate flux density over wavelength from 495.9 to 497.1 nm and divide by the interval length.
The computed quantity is 16.3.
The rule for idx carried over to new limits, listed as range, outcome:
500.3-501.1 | 14.7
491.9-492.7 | 15.7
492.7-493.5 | 20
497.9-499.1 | 15.6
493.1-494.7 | 18.3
